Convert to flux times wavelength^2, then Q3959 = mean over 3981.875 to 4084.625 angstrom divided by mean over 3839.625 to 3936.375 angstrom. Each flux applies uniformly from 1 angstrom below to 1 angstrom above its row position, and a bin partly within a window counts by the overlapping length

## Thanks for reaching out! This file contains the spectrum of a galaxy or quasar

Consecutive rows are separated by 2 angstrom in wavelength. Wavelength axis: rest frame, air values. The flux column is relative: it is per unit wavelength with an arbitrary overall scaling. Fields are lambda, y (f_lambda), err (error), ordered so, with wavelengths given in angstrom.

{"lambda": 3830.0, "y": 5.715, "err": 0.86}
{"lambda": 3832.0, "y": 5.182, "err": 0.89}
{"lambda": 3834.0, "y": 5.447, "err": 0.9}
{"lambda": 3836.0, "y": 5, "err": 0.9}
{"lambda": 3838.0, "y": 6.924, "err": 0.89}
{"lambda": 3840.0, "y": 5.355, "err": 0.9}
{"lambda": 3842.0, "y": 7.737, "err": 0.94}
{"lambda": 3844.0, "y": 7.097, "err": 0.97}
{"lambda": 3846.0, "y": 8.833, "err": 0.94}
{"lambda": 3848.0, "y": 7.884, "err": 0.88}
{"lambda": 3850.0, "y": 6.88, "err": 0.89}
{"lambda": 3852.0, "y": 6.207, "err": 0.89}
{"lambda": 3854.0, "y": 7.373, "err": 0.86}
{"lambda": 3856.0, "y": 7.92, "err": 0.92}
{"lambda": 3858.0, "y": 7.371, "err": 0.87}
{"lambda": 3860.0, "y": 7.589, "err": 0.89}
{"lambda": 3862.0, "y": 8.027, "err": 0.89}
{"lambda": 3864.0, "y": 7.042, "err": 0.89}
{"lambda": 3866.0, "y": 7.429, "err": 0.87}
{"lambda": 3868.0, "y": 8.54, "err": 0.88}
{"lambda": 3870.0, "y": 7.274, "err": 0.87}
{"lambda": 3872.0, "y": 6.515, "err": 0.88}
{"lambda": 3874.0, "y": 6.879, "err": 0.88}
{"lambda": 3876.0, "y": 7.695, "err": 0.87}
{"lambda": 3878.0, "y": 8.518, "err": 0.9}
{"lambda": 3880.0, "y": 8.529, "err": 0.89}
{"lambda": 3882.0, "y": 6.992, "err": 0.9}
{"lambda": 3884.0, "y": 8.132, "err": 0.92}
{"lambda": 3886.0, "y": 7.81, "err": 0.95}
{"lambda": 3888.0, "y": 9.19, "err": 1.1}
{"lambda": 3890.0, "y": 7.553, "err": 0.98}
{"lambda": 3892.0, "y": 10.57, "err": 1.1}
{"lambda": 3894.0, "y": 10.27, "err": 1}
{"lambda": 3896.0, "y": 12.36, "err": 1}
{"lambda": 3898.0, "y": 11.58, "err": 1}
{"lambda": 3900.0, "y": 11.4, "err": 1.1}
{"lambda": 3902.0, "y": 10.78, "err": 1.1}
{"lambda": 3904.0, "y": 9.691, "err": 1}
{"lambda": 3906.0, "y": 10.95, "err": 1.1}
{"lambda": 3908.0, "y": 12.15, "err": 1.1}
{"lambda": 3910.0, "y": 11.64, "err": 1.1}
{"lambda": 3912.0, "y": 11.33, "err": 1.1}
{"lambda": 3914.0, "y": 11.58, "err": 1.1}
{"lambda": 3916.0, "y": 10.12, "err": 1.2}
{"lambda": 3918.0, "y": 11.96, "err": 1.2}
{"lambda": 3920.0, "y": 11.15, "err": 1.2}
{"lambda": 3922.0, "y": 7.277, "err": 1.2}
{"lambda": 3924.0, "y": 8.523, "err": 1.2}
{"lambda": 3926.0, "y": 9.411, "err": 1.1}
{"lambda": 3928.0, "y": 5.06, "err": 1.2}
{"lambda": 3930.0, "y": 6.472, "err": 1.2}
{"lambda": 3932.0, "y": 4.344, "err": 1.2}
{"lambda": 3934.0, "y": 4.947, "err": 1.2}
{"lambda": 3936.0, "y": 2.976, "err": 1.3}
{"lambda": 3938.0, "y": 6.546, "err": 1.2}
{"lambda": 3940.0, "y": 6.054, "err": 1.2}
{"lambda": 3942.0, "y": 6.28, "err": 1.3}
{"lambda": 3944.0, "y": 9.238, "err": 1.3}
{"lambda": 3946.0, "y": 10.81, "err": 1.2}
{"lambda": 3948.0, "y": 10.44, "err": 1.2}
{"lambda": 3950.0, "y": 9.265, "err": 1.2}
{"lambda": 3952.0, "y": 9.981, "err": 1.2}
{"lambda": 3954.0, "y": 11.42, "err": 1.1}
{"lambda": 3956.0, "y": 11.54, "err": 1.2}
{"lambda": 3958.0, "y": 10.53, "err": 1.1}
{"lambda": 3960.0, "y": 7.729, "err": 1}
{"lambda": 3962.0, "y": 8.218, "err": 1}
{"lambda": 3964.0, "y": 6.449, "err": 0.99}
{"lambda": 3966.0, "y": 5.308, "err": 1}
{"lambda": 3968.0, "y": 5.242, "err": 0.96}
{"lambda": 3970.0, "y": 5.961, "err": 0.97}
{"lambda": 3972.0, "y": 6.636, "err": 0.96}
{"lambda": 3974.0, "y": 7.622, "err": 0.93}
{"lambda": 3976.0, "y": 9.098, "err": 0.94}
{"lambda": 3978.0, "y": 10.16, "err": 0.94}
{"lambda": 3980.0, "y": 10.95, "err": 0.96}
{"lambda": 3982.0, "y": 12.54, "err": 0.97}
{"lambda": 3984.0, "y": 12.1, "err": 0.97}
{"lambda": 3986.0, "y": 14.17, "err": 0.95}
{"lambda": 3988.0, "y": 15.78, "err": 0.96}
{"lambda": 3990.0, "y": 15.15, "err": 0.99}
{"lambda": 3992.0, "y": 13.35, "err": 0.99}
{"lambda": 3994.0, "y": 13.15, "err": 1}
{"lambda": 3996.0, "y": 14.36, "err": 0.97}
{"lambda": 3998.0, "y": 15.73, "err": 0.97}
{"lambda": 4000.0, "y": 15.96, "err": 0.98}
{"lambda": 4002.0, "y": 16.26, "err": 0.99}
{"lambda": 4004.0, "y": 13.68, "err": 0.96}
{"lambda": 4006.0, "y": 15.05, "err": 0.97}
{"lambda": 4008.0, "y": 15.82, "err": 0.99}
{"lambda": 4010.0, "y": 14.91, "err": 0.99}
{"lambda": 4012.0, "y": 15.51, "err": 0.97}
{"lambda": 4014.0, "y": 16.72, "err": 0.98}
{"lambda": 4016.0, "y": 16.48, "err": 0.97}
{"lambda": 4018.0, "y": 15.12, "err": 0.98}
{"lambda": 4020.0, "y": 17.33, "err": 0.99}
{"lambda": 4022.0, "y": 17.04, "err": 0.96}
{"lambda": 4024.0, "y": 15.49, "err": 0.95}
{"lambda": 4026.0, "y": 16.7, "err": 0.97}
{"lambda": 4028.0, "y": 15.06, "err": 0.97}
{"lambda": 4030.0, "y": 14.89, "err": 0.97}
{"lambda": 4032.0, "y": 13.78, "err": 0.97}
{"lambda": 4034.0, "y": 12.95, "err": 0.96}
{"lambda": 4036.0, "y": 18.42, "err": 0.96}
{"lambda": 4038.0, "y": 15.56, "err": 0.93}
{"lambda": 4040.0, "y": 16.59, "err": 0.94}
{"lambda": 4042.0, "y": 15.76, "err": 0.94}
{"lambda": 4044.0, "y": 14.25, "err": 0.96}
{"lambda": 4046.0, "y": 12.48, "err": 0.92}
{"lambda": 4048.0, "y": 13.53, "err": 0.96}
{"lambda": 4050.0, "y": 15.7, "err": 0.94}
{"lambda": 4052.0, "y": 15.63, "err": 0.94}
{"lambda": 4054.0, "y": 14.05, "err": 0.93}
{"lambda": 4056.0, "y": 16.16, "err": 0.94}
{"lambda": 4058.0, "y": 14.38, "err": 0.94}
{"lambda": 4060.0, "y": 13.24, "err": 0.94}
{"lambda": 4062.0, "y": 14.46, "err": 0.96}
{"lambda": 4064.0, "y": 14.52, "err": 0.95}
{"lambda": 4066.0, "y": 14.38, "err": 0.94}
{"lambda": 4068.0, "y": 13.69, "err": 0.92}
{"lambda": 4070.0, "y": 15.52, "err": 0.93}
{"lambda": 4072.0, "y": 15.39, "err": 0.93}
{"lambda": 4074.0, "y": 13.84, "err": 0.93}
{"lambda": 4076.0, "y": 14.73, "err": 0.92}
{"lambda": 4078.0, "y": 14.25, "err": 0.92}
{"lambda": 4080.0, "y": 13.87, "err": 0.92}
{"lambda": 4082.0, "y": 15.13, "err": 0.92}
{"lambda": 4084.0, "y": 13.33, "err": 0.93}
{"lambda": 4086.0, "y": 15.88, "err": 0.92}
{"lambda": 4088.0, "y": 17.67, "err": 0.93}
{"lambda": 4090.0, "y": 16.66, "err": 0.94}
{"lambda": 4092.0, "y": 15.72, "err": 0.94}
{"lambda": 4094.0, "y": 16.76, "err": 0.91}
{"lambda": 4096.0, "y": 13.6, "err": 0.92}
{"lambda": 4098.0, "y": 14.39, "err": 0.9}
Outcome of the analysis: 1.9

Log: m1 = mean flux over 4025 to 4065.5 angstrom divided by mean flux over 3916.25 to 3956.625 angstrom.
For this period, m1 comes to 1.8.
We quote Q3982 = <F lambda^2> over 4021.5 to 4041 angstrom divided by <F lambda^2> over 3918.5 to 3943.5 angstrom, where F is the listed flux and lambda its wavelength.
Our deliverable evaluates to 2.4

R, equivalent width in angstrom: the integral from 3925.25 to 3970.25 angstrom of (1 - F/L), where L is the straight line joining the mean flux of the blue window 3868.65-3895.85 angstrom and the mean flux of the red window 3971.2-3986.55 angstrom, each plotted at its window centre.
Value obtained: 9.8 angstrom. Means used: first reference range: 8.28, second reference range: 10.3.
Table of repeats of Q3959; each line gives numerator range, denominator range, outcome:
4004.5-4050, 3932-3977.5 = 2.05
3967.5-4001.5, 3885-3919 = 1.16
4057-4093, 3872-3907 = 1.75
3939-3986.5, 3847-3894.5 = 1.21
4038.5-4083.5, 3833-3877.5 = 2.27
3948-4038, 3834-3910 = 1.63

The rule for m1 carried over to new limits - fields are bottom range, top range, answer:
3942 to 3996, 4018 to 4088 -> 1.48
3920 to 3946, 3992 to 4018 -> 2.25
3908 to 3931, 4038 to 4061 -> 1.53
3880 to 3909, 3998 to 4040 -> 1.58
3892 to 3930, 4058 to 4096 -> 1.45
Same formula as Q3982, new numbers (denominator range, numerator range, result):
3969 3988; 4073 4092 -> 1.55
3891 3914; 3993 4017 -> 1.44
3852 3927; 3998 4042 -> 1.83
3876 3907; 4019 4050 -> 1.72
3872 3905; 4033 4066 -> 1.75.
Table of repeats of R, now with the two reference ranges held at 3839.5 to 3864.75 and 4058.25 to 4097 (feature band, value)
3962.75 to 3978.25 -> 6.0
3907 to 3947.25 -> 5.6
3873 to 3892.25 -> 0.7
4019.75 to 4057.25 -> -4.8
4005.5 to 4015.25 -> -2.3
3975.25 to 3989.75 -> -0.7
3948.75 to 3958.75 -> 0.2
